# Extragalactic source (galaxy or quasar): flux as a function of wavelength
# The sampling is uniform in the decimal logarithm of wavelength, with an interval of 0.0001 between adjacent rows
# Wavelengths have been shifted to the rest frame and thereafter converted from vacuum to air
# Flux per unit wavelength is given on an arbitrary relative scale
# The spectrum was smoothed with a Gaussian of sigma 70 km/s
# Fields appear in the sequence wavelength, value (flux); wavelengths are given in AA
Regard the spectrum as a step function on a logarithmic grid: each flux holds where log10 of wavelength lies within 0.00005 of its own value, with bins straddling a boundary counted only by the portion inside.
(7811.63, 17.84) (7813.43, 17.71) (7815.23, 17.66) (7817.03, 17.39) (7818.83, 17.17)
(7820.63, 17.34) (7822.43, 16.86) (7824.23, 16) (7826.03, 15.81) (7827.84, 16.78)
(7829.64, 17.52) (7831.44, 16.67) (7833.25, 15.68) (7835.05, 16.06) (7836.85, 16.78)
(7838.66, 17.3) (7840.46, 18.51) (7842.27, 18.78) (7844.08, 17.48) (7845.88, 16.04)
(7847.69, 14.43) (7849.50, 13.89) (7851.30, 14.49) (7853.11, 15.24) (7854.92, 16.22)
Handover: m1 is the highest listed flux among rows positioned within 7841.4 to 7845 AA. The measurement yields 18.78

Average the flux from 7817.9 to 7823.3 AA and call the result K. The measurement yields 17.1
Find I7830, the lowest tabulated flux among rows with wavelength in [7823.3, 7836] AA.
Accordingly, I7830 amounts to 15.68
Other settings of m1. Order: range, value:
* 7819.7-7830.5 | 17.52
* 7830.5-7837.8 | 16.78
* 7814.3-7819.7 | 17.66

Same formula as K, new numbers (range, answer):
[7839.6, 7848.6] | 17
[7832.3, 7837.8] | 16.2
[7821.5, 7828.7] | 16.4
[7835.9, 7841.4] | 17.5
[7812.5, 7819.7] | 17.5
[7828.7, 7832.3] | 17.1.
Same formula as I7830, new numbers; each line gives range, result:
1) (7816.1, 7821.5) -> 17.17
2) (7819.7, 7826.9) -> 15.81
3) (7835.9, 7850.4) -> 13.89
